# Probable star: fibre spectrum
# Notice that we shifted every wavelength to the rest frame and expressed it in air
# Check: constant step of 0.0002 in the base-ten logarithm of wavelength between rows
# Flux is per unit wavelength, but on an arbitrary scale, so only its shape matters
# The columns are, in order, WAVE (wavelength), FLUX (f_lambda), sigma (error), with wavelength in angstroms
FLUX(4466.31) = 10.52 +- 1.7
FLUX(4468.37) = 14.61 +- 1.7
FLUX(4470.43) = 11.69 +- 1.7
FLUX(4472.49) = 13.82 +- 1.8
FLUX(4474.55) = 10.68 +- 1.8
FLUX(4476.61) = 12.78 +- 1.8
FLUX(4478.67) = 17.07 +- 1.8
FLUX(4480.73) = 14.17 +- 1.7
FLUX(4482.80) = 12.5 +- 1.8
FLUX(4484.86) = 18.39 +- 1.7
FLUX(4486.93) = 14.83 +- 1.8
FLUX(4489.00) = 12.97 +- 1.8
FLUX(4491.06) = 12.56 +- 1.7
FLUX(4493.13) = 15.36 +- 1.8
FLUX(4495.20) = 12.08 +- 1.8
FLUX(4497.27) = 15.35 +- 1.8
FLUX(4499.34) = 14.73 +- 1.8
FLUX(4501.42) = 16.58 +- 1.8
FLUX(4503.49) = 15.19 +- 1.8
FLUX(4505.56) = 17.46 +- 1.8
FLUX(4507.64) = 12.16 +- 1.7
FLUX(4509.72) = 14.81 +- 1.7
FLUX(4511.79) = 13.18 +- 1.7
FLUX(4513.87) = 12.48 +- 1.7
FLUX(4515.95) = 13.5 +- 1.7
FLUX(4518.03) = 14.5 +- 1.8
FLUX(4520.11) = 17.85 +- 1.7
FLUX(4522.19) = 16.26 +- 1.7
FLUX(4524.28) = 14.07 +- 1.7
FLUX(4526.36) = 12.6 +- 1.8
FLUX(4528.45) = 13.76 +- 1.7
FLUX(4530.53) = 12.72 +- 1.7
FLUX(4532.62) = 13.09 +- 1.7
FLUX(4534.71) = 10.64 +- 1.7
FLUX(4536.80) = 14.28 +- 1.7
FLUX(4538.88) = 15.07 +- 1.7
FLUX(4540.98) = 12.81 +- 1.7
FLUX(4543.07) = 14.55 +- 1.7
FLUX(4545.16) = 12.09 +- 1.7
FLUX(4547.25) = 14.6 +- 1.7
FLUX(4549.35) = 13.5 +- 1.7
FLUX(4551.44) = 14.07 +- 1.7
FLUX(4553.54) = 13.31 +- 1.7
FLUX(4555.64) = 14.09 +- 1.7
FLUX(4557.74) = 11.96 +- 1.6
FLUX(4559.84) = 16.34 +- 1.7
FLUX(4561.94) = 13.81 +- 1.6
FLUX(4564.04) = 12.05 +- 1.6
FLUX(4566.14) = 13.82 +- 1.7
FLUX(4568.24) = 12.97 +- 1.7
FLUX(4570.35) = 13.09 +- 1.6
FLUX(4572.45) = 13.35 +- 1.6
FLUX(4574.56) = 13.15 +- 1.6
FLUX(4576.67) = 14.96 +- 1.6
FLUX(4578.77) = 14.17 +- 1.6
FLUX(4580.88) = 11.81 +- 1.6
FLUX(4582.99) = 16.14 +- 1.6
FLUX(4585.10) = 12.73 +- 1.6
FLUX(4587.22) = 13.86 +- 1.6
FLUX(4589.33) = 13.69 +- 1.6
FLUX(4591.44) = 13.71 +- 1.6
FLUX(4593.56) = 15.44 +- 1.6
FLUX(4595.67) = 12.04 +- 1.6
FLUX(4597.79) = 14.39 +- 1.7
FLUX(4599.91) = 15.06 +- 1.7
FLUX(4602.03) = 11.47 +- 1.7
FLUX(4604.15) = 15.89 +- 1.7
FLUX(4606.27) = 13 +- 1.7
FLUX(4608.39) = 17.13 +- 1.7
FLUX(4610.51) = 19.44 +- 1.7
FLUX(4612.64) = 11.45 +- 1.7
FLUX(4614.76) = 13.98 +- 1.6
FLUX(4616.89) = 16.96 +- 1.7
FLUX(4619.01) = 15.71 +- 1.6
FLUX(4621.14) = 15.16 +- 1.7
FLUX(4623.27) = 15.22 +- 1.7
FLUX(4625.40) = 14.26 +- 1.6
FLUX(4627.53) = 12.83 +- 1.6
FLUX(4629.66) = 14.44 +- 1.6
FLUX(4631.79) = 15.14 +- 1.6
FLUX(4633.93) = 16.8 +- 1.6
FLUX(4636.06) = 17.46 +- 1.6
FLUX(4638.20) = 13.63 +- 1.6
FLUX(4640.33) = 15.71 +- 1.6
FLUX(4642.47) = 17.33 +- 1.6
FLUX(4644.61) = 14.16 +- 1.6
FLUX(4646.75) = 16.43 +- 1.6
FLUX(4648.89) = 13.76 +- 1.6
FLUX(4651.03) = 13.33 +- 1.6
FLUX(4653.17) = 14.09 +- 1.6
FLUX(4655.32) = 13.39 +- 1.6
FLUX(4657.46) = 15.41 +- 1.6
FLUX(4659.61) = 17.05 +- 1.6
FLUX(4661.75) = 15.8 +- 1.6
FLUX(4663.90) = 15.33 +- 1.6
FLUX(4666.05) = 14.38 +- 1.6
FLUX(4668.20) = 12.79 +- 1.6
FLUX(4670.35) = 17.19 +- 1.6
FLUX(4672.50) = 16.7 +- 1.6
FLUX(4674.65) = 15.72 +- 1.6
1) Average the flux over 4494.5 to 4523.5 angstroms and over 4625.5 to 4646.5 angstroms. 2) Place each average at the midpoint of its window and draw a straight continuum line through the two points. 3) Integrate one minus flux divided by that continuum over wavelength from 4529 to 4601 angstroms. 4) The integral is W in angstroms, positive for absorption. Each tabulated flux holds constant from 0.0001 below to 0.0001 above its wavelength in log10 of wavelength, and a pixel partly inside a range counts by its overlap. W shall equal 6.5 angstroms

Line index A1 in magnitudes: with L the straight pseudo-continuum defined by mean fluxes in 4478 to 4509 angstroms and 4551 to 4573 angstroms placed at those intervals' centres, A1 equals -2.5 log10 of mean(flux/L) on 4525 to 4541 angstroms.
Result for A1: 0.07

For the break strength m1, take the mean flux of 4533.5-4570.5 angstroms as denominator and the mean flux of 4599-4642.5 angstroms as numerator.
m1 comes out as 1.1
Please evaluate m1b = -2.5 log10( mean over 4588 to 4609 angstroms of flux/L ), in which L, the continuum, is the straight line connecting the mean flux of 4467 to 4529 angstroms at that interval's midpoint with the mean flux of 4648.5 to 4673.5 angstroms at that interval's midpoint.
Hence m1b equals 0.04 mag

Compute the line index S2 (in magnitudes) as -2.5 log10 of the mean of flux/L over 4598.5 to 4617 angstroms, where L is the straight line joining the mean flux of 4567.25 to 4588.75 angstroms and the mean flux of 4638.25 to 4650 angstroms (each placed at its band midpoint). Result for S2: -0.03 mag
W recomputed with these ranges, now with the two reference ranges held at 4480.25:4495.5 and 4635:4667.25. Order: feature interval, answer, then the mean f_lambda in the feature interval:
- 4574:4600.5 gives 1.5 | 13.9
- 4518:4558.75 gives 2.0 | 13.8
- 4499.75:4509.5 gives -0.7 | 15.2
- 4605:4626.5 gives -0.4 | 15.2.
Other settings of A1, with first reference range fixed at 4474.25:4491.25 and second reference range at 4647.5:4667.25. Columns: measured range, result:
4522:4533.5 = 0.061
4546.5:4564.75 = 0.052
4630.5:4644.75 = -0.082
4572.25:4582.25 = 0.071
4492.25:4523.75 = -0.034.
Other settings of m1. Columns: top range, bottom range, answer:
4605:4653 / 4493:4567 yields 1.08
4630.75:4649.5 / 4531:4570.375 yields 1.16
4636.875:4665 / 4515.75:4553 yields 1.08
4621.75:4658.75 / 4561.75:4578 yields 1.11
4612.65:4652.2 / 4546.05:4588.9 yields 1.10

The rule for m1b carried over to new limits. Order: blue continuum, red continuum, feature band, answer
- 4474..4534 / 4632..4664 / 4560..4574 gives 0.10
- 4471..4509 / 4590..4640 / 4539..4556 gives 0.07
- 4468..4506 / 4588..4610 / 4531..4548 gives 0.08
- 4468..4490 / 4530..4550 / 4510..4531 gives -0.05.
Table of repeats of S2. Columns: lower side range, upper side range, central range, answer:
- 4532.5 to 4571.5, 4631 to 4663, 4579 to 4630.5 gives 0.007 mag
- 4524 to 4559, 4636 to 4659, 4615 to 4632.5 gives -0.027 mag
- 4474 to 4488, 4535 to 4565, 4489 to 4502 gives 0.003 mag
